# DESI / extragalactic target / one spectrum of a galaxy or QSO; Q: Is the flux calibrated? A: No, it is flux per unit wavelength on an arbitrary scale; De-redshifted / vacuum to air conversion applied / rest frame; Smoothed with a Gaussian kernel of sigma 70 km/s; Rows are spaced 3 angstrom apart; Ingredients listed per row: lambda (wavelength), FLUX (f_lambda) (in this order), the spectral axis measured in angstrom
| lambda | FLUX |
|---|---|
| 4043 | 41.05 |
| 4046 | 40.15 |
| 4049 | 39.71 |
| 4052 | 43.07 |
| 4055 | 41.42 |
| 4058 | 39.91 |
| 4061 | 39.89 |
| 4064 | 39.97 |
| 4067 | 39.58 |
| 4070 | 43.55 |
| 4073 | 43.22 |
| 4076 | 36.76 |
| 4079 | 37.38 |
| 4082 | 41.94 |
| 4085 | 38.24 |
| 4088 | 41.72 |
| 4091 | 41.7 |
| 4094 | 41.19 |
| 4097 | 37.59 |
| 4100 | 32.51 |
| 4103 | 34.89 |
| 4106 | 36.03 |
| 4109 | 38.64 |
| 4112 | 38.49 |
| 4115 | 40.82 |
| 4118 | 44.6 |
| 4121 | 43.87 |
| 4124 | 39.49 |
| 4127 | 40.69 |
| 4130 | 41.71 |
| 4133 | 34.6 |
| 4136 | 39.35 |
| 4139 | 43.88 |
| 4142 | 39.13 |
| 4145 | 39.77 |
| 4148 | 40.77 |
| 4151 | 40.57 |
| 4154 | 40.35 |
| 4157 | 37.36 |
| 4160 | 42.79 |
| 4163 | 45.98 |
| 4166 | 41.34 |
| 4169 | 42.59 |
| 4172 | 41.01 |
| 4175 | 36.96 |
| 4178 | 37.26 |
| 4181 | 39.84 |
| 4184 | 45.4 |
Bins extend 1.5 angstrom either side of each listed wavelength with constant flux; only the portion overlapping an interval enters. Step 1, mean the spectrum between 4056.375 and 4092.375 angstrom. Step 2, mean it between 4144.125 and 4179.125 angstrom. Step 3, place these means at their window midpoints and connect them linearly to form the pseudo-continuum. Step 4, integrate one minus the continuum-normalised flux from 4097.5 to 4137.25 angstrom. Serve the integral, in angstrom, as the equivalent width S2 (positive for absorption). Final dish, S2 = 1.6 angstrom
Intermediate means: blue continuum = 40.3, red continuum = 40.6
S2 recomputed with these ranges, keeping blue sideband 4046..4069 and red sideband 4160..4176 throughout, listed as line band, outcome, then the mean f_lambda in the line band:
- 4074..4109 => 2.3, 38.3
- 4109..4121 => 0.0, 41.3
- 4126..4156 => 1.1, 40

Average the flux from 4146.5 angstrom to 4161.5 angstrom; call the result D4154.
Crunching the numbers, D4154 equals 40.4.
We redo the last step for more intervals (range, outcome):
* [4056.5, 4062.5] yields 39.9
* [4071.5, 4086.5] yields 39.5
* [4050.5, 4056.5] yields 42.2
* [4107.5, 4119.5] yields 40.6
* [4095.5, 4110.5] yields 35.9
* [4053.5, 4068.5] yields 40.2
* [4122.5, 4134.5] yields 39.1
